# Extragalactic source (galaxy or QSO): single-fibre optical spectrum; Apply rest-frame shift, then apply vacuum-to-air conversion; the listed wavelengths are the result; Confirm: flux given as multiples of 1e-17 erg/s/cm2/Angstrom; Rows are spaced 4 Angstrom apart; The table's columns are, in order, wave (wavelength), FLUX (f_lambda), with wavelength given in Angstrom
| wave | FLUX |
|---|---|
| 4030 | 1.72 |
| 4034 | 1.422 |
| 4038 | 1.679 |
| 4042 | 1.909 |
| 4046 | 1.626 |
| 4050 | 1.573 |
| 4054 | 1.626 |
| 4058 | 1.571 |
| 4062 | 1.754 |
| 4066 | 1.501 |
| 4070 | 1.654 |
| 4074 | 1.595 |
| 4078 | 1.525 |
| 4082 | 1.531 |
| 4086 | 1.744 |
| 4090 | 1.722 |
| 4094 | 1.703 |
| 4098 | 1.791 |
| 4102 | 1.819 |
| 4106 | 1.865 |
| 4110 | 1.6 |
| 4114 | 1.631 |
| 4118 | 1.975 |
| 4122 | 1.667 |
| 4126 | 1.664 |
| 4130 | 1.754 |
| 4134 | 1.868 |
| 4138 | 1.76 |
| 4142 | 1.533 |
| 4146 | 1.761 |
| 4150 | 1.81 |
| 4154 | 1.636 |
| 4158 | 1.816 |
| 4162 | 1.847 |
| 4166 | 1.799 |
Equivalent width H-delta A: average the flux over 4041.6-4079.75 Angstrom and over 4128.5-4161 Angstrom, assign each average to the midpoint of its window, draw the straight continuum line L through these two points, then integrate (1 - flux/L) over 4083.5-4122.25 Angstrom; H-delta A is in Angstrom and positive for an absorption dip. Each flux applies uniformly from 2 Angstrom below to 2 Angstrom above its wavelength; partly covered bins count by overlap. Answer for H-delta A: -1.6 Angstrom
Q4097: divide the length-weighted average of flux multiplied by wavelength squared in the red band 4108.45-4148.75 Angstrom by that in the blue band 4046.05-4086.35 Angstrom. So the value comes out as 1.11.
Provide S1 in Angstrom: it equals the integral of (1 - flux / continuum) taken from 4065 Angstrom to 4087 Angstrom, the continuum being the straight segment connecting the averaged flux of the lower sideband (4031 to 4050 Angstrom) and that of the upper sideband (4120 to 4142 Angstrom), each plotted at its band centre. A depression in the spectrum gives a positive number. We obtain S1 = 1.2 Angstrom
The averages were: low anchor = 1.65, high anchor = 1.72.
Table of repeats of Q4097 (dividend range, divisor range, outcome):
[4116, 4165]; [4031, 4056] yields 1.12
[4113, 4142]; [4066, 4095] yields 1.10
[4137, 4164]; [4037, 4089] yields 1.11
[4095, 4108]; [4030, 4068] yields 1.14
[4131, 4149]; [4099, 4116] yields 1.02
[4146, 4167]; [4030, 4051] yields 1.14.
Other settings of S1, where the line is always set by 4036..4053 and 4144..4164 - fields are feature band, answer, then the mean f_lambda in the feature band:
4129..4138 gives -0.2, 1.81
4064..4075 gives 0.8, 1.58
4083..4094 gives 0.1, 1.71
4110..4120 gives -0.1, 1.76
